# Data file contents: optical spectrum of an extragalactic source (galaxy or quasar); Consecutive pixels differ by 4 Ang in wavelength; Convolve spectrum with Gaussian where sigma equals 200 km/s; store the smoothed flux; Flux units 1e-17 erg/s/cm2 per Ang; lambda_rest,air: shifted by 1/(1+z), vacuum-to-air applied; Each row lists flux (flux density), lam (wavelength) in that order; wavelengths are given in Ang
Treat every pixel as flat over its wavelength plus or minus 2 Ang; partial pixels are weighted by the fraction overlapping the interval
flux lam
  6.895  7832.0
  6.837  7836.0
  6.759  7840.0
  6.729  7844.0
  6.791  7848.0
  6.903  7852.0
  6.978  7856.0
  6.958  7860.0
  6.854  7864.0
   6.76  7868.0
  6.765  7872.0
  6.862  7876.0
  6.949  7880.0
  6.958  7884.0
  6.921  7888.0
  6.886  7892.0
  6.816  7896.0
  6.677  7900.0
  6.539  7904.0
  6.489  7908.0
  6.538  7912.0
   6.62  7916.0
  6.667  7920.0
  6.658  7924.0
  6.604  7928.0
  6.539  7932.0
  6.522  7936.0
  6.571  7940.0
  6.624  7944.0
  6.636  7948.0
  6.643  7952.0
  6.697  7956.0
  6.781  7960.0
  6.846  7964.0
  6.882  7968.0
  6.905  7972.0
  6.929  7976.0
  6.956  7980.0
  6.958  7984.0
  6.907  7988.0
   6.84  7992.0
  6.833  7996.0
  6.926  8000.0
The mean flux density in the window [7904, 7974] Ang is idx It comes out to 6.66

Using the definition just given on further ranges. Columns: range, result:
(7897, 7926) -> 6.61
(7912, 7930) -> 6.63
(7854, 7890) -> 6.89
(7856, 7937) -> 6.74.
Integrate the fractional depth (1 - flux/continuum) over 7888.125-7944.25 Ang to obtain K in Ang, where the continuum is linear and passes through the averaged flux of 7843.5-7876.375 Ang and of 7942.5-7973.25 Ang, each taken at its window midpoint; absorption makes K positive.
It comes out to 1.3 Ang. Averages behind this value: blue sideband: 6.85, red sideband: 6.75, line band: 6.63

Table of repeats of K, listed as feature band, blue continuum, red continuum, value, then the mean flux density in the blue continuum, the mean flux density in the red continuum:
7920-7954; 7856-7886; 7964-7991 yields 1.5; 6.88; 6.91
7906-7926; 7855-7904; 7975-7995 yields 0.8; 6.85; 6.91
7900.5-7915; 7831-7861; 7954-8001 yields 0.7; 6.85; 6.87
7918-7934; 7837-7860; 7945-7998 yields 0.5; 6.84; 6.83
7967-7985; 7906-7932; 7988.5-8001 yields -0.3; 6.59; 6.87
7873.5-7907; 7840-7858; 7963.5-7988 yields 0.2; 6.84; 6.92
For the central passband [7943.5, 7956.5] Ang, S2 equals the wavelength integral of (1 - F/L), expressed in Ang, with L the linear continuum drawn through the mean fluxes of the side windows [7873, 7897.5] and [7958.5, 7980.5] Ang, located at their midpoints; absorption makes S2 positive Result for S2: 0.4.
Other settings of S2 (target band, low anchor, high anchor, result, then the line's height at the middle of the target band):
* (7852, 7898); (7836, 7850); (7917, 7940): -1.2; 6.71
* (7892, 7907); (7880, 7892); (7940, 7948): 0.4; 6.86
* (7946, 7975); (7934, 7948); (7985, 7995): -0.3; 6.7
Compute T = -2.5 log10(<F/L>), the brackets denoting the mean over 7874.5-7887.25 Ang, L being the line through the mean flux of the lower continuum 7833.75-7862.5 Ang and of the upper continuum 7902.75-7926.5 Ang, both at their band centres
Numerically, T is -0.033 mag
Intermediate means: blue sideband 6.85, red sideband 6.59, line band 6.93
